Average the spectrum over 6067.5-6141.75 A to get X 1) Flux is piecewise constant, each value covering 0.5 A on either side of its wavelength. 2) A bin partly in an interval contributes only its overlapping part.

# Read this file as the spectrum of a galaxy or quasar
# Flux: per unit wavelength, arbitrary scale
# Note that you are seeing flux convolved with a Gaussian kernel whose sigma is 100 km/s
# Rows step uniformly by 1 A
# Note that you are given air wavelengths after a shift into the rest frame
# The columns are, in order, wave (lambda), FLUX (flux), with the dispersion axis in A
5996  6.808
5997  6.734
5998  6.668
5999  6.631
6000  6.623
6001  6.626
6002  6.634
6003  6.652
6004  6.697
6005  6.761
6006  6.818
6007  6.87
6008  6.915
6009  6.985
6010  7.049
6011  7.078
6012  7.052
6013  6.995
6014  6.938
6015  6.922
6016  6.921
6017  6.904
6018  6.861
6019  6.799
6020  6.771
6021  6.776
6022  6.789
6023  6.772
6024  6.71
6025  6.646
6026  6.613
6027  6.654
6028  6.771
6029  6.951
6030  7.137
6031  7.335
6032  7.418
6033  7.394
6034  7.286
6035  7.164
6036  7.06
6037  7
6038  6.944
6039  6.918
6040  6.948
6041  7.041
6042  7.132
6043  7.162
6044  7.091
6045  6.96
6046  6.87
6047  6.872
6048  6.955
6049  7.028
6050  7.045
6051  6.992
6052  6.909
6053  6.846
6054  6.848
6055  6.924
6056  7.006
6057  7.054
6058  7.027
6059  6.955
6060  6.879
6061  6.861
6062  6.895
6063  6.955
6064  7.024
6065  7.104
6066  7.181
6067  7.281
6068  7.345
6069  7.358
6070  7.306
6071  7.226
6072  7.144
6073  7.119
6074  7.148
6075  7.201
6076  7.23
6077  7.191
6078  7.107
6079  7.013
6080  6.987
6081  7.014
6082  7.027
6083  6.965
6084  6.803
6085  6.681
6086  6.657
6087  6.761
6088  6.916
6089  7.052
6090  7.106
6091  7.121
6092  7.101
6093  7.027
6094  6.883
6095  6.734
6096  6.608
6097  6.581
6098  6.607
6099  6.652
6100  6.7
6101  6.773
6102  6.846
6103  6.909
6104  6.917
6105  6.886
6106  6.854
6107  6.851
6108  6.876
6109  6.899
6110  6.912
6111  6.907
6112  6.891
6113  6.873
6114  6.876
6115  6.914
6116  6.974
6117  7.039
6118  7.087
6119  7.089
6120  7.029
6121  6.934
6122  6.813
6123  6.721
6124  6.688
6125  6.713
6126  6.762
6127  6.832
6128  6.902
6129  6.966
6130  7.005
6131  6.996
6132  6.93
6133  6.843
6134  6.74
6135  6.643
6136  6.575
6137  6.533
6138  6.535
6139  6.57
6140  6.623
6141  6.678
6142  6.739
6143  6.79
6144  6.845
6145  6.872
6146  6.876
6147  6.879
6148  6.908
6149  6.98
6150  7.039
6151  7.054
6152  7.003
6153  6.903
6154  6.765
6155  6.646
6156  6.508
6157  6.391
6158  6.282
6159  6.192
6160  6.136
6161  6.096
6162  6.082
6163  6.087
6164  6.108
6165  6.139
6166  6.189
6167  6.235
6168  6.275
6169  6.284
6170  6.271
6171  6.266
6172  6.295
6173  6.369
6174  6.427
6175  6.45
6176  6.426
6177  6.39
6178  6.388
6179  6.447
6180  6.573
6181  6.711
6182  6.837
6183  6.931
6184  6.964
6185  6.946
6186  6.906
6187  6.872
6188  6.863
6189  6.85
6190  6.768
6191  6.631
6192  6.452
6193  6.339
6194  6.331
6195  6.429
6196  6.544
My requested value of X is 6.9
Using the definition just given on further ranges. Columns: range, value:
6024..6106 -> 6.98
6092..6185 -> 6.69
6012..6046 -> 6.96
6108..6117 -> 6.91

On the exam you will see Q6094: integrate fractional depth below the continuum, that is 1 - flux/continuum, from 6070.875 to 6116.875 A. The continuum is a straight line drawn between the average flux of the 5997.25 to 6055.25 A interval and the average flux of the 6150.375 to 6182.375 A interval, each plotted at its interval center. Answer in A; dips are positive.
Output -1.7 A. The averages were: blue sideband 6.92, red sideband 6.41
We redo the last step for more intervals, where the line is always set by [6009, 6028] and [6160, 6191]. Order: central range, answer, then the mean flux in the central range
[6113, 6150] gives -1.41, 6.83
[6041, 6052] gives -0.36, 7.01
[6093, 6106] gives -0.22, 6.77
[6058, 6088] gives -1.46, 7.05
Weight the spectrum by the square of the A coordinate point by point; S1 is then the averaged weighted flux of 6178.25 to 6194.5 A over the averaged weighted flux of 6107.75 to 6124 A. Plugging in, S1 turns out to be 0.99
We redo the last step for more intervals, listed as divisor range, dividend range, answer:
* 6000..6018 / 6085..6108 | 1.03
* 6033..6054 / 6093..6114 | 0.99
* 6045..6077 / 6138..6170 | 0.96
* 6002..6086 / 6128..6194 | 0.98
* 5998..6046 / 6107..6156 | 1.03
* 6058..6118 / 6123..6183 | 0.97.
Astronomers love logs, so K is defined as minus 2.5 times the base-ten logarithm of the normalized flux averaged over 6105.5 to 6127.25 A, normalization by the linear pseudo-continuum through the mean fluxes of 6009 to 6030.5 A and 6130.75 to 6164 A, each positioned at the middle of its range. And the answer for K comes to -0.030 mag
